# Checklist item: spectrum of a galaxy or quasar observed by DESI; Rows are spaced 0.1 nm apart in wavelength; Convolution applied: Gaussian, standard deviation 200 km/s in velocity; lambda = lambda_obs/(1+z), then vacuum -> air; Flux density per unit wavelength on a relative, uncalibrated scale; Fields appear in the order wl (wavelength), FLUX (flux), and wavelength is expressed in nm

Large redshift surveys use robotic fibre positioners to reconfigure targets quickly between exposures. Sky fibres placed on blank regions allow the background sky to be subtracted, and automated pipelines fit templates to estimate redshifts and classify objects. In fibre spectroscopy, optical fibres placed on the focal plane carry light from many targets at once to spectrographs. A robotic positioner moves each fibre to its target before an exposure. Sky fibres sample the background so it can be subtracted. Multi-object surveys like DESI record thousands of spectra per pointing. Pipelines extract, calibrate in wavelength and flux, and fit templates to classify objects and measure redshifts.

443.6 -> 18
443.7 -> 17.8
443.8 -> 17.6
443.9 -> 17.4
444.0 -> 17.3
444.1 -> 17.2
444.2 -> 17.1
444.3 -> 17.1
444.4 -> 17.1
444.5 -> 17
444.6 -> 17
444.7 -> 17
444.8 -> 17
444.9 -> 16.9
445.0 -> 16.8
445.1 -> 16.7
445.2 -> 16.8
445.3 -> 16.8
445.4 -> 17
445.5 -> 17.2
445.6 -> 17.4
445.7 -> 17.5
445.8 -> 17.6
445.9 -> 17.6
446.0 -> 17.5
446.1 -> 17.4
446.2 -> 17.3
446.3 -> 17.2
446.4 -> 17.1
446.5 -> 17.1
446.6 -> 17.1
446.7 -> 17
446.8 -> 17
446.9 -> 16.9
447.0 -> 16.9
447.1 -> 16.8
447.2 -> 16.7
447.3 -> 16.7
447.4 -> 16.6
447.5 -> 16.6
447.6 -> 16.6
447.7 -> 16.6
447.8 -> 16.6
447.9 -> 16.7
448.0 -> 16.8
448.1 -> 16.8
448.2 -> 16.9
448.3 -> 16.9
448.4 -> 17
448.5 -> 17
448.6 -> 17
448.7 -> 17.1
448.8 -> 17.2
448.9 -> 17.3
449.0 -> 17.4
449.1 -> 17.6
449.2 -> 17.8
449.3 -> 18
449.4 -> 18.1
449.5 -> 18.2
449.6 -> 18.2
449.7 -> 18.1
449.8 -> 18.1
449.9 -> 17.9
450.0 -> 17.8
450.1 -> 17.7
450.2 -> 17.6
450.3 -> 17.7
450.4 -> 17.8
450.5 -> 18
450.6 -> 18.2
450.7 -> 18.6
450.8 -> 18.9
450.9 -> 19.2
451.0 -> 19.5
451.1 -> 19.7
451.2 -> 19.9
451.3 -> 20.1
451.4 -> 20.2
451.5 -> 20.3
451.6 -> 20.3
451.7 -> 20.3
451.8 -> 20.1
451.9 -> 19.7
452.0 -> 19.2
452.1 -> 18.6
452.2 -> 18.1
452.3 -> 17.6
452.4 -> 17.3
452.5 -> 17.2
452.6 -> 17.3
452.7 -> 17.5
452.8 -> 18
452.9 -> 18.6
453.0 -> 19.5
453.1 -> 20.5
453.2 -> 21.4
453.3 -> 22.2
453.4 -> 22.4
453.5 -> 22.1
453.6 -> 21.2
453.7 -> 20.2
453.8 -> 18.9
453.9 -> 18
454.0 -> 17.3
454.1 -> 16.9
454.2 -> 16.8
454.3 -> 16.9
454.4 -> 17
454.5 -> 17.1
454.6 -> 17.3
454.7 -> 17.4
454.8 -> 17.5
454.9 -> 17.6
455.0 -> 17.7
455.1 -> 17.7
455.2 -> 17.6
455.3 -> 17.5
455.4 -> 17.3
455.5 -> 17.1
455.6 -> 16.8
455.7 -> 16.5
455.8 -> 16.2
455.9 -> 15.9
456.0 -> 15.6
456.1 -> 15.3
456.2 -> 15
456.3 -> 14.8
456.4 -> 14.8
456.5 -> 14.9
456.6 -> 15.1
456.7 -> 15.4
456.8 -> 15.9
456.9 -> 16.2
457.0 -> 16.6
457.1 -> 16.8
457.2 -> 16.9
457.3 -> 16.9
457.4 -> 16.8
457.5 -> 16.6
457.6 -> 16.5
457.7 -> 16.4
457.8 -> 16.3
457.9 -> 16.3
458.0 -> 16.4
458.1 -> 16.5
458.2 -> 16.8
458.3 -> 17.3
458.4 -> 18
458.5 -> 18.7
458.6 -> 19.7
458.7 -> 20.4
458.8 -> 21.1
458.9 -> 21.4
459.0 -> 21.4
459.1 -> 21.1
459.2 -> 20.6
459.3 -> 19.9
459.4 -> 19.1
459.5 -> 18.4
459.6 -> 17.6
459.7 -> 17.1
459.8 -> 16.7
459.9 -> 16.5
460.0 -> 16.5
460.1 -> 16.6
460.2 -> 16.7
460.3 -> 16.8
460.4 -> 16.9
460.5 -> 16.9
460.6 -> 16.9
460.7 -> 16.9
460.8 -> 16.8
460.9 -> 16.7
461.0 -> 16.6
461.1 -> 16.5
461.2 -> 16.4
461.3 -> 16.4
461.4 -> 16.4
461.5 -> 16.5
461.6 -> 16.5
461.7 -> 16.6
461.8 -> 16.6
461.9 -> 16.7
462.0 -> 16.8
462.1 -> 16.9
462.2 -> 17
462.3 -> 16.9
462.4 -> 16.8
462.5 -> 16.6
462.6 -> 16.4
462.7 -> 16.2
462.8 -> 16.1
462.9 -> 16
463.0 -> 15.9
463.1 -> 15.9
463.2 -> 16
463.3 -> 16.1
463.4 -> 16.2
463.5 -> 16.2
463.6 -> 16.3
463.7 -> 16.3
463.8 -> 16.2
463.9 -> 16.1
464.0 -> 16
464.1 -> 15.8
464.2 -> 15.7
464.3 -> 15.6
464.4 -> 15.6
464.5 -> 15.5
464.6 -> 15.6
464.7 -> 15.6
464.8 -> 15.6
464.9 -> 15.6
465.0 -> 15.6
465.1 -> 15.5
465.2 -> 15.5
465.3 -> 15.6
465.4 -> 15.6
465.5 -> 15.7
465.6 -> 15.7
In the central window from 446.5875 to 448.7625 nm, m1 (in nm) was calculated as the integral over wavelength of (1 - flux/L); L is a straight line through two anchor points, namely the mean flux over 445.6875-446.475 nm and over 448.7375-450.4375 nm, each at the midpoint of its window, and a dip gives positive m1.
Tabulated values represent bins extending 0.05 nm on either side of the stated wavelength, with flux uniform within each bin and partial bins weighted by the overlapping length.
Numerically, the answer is 0.09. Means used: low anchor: 17.4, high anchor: 17.8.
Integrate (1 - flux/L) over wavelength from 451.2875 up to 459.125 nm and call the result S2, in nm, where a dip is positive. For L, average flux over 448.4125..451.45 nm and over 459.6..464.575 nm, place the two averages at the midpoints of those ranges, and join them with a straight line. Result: -0.22 nm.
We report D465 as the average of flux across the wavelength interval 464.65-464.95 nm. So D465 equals 15.6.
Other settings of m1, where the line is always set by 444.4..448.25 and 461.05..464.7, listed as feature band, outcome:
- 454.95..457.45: 0.04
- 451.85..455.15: -0.38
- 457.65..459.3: -0.23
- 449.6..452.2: -0.33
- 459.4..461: -0.06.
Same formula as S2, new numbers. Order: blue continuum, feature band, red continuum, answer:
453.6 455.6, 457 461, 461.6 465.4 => -0.20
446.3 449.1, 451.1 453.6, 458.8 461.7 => -0.34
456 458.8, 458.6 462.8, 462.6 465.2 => -0.32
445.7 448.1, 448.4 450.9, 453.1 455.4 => -0.03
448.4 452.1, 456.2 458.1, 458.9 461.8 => 0.18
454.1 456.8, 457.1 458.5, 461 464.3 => -0.03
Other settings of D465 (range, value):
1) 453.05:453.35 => 21.4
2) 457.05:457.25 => 16.9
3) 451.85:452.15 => 19.2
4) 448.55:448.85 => 17.1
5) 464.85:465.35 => 15.6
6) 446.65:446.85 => 17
